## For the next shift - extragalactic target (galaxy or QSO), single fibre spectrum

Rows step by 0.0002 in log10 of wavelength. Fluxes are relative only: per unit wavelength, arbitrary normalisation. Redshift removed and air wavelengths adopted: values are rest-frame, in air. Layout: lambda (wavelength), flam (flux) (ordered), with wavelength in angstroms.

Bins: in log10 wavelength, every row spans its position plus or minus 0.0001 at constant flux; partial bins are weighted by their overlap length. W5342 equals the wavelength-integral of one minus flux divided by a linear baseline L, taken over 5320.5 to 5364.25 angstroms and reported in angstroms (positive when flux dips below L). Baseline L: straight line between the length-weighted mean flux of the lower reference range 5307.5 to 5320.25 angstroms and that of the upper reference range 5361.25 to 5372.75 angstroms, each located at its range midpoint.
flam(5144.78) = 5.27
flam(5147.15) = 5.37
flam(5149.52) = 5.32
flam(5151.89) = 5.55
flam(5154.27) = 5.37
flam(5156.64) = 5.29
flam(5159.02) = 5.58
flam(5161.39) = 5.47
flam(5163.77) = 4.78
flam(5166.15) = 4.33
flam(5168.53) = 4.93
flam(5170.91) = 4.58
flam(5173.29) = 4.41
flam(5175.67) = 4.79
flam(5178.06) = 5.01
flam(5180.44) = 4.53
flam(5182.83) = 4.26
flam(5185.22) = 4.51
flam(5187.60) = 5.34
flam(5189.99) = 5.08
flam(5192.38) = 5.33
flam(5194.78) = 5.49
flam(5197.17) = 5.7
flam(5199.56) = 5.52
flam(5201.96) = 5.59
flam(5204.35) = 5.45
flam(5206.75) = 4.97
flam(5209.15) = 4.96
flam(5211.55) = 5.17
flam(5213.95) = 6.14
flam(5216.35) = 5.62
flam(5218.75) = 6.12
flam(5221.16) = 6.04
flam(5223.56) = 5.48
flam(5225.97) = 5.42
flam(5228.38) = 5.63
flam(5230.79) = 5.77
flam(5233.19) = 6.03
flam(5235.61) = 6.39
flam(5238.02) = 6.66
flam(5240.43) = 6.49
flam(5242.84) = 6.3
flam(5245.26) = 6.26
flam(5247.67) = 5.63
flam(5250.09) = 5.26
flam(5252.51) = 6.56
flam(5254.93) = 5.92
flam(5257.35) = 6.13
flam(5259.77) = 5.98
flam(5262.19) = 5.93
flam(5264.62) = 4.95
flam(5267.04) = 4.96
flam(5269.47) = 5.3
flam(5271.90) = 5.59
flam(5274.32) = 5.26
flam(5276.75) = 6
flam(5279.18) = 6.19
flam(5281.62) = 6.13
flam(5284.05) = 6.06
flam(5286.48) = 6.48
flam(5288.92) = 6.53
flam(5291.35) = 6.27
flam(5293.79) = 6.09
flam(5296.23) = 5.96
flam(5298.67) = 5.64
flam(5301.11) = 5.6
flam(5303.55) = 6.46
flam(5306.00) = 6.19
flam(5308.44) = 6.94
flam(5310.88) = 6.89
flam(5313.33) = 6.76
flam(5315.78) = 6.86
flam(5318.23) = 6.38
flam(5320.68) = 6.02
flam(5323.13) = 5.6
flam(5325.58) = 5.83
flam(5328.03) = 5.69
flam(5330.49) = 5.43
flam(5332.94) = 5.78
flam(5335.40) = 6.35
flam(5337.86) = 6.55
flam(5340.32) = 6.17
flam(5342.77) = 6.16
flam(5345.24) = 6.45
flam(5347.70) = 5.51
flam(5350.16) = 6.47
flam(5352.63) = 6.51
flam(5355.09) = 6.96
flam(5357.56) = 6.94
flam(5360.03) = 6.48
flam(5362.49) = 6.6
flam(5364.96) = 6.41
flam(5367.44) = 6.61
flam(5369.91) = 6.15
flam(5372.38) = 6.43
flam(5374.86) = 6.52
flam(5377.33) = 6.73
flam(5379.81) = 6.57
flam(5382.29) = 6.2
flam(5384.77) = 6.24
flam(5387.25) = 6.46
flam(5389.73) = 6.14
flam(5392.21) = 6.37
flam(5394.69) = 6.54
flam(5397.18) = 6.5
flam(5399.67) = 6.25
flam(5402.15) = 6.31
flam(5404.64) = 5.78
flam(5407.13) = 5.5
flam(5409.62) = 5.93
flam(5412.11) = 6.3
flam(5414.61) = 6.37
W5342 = 2.4 angstroms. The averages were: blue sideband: 6.71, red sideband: 6.44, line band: 6.2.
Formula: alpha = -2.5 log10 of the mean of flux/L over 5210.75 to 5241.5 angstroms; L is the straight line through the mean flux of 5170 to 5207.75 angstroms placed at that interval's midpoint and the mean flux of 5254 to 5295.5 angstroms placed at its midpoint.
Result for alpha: -0.10 mag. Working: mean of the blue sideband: 5.04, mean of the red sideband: 5.87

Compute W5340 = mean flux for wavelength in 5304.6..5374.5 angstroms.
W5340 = 6.33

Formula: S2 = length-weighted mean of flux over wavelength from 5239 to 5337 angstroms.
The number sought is 6.02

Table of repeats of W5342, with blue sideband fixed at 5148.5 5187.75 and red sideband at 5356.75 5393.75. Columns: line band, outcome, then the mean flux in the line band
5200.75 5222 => -1.23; 5.55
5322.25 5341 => 0.64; 5.92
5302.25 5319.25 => -1.87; 6.64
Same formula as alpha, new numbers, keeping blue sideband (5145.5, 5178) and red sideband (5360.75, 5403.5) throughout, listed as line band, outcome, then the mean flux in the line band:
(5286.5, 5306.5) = -0.040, 6.11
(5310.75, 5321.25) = -0.099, 6.58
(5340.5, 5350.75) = 0.010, 6.13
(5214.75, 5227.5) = -0.062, 5.74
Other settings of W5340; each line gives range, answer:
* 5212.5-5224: 5.89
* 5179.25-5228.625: 5.35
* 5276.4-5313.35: 6.25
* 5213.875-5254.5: 5.98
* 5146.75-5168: 5.21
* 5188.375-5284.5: 5.73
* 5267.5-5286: 5.78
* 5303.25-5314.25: 6.66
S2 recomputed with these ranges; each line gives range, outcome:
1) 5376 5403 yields 6.39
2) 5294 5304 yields 5.89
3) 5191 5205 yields 5.51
